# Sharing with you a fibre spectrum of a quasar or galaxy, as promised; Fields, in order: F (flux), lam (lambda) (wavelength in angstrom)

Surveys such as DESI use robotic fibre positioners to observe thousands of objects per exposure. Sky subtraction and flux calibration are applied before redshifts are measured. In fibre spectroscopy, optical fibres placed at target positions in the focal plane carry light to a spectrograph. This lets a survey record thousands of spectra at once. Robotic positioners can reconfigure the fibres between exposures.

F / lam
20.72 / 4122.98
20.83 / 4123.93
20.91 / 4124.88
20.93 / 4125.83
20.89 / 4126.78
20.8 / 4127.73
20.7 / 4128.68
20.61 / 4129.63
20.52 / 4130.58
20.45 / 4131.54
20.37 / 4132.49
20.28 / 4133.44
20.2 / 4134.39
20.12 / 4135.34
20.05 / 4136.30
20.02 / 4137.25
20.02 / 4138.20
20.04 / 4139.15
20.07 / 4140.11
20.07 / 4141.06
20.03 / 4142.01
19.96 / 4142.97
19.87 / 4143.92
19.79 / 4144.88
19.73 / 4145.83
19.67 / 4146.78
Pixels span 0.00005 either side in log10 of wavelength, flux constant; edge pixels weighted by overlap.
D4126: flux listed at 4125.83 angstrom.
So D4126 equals 20.93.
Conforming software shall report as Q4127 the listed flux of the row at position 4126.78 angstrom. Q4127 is 20.89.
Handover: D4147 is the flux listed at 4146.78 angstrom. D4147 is 19.67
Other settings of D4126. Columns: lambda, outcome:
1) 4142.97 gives 19.96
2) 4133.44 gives 20.28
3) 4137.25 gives 20.02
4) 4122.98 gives 20.72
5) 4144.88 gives 19.79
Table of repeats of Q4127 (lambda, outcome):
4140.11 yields 20.07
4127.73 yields 20.8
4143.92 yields 19.87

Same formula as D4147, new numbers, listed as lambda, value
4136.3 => 20.05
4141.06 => 20.07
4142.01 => 20.03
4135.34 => 20.12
